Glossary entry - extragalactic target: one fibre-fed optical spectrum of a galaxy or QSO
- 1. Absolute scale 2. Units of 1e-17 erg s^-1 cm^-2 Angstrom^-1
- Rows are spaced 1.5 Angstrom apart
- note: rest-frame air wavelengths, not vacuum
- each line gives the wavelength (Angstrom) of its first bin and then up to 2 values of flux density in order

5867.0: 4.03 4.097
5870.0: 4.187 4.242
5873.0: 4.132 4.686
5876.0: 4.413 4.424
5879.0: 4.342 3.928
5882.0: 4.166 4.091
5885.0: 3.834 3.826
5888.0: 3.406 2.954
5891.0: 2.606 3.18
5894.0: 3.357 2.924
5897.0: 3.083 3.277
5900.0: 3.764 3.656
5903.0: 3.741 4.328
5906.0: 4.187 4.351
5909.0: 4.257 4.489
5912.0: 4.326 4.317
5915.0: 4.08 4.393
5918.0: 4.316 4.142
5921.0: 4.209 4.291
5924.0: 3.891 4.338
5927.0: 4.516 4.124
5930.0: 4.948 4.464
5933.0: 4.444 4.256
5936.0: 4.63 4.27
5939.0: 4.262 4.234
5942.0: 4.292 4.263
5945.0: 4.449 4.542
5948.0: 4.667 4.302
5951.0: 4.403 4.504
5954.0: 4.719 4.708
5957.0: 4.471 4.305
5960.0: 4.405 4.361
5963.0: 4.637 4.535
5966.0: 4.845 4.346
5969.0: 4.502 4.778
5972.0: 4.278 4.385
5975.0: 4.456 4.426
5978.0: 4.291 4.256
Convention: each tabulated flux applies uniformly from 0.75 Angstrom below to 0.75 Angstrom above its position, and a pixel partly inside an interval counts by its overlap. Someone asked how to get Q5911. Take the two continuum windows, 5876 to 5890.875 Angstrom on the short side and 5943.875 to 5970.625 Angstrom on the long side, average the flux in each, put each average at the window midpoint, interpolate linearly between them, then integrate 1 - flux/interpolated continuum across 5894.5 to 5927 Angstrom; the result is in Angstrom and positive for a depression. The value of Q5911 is 0.7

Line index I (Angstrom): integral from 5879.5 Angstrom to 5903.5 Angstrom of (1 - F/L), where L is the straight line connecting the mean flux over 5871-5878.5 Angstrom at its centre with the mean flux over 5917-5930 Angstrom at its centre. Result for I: 4.7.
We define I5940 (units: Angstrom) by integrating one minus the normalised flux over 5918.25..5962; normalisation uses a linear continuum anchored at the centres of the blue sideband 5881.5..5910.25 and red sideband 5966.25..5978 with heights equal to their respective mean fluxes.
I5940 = -3.0 Angstrom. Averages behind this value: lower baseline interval 3.64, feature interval 4.39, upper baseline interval 4.46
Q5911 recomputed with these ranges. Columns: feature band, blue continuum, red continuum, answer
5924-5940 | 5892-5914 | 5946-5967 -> -0.7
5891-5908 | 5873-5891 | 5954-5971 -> 2.2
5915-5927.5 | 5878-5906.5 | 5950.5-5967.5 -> -0.7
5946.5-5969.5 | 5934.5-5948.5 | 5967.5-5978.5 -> -0.5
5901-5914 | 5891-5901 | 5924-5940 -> -2.1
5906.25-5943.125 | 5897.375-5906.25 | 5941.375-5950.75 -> -2.0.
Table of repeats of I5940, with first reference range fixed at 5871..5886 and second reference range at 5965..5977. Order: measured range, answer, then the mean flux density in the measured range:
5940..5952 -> 0.07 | 4.4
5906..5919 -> 0.06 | 4.31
